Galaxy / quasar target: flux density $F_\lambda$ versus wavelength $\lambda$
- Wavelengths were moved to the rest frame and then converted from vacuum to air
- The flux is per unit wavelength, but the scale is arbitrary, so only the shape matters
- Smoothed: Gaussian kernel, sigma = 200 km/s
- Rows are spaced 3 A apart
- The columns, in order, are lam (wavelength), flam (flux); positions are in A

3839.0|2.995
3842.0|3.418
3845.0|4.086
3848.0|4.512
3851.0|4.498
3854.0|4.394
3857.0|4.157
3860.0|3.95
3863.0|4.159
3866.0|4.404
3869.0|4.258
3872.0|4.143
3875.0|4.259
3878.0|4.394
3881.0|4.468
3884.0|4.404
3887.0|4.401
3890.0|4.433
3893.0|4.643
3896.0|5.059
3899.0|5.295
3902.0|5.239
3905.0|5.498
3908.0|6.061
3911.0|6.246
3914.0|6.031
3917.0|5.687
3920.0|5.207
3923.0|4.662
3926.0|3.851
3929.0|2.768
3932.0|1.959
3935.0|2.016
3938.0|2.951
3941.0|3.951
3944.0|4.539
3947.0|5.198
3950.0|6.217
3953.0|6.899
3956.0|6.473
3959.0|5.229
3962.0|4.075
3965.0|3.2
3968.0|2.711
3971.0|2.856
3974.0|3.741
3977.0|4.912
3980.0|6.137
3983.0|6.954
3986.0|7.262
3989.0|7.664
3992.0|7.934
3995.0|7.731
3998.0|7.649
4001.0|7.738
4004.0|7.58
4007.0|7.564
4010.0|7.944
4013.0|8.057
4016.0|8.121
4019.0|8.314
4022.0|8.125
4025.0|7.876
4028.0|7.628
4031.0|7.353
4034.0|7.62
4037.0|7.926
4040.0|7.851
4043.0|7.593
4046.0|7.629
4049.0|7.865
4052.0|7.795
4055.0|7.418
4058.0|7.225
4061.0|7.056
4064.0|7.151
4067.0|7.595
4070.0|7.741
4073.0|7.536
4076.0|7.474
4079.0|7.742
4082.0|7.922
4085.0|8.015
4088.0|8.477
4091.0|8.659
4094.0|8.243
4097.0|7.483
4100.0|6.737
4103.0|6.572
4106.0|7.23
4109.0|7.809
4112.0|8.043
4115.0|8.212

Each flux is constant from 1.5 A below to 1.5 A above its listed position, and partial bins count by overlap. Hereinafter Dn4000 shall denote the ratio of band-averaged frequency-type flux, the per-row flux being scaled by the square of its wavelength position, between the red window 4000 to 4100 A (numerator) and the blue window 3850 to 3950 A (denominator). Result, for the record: 1.9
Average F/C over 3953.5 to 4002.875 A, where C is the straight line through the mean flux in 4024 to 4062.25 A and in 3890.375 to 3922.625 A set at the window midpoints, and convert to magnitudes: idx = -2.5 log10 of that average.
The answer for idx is 0.14 mag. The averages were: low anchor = 5.43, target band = 5.8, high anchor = 7.6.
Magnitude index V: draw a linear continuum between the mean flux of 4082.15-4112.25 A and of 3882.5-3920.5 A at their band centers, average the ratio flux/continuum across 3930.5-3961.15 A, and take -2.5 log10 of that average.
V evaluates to 0.28 mag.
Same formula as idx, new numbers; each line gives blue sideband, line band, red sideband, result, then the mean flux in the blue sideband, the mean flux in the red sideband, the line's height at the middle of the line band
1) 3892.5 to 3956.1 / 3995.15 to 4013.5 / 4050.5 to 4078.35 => -0.22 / 4.81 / 7.45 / 6.32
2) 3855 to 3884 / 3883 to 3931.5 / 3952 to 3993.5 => -0.06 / 4.25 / 5.41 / 4.68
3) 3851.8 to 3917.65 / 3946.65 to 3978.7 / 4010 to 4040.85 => 0.35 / 4.78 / 7.89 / 6.51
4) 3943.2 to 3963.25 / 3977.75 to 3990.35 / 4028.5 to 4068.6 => -0.11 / 5.57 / 7.55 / 6.21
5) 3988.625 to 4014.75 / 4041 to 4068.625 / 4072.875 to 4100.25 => 0.05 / 7.77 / 7.89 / 7.85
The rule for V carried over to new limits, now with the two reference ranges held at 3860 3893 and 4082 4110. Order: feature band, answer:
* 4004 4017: -0.23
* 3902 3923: -0.16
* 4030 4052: -0.13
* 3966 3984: 0.30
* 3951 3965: 0.03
